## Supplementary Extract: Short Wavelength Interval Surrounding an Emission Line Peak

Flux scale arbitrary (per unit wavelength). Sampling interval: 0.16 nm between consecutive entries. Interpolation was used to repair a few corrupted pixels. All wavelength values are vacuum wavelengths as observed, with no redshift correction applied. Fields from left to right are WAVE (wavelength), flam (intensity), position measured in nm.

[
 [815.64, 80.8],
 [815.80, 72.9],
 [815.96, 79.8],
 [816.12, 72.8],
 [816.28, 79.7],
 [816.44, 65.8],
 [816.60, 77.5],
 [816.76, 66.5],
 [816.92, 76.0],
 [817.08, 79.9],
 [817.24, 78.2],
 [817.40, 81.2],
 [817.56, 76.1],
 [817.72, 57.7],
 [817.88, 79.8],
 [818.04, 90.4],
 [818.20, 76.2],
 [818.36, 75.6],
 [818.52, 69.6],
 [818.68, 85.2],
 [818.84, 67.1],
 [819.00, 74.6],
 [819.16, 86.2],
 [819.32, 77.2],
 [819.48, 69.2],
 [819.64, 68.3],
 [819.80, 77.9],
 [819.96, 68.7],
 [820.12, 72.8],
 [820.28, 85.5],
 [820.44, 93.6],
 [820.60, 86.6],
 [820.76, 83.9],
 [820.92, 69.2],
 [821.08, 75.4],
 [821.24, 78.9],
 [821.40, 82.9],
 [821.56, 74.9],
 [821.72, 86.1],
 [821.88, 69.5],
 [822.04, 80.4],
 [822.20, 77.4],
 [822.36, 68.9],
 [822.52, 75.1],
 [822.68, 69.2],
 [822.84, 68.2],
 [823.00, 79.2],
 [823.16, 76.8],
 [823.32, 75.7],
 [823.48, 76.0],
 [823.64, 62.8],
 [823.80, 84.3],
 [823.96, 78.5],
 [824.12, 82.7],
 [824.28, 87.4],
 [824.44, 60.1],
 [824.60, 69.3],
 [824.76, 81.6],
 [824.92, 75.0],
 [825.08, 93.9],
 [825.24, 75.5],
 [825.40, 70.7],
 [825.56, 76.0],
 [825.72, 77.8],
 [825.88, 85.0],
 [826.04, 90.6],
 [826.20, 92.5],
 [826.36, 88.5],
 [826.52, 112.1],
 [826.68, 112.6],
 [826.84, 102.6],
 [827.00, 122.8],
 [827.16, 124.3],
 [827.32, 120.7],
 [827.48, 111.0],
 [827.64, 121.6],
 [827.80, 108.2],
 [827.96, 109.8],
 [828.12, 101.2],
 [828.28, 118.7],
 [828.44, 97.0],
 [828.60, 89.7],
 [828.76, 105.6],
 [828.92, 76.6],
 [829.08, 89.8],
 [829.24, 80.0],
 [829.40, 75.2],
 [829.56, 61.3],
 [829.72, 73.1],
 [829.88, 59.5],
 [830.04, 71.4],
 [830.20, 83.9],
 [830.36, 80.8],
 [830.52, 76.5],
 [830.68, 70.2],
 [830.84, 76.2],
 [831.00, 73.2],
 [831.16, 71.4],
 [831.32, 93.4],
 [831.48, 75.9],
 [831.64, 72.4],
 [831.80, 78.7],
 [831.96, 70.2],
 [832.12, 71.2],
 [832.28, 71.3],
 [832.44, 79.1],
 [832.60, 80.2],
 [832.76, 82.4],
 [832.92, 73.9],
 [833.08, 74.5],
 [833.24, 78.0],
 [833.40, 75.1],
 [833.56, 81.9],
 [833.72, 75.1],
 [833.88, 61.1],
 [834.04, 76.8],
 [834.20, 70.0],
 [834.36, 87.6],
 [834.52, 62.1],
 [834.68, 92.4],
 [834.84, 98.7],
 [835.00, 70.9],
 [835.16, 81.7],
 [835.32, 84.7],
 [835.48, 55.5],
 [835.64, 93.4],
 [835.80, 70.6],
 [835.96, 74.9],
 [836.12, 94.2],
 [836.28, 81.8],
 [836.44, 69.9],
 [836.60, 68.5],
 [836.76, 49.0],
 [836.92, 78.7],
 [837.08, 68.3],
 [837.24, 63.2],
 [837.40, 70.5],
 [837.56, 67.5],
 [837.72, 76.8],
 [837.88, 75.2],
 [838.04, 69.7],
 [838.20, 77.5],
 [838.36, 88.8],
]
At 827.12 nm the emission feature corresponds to [O II]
